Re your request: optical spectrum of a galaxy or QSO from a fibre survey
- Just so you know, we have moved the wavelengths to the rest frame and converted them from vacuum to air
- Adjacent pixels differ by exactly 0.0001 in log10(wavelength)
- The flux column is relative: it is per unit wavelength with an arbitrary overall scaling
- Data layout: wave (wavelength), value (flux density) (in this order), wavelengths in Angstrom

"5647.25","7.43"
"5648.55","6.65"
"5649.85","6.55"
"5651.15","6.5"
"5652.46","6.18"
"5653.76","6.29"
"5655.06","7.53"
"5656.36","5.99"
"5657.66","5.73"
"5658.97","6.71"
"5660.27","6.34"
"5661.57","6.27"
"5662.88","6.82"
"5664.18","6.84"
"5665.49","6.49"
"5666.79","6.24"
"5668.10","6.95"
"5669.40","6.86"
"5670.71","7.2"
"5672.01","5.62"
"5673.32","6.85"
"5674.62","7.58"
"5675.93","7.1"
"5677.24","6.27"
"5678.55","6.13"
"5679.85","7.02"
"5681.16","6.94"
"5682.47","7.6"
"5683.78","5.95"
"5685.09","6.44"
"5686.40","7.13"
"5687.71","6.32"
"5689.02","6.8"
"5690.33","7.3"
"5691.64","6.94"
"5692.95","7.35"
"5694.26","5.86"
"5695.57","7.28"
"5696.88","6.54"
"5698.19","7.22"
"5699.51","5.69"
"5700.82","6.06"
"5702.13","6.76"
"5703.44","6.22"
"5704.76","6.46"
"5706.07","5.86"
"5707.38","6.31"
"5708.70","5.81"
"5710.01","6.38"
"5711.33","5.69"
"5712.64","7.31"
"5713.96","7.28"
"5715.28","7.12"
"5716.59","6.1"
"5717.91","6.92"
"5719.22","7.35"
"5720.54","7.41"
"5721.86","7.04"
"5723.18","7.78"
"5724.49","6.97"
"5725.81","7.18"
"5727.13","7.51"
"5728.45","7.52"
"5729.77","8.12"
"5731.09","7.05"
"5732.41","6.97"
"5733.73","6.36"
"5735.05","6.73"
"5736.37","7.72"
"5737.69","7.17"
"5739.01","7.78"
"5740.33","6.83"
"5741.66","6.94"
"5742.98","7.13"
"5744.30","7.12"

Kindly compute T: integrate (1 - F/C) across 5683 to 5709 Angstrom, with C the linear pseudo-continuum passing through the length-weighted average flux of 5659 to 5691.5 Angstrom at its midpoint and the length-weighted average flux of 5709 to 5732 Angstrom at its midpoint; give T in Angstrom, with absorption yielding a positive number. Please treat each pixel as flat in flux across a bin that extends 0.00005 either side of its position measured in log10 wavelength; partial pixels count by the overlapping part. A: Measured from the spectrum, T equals 1.3 Angstrom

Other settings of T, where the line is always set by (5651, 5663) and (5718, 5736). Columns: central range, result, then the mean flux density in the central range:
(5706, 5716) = 0.8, 6.5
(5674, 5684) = -0.3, 6.85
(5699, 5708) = 1.0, 6.21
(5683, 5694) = 0.0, 6.75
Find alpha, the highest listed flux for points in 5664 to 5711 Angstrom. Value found 7.6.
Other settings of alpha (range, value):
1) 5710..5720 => 7.35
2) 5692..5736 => 8.12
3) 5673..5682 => 7.58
